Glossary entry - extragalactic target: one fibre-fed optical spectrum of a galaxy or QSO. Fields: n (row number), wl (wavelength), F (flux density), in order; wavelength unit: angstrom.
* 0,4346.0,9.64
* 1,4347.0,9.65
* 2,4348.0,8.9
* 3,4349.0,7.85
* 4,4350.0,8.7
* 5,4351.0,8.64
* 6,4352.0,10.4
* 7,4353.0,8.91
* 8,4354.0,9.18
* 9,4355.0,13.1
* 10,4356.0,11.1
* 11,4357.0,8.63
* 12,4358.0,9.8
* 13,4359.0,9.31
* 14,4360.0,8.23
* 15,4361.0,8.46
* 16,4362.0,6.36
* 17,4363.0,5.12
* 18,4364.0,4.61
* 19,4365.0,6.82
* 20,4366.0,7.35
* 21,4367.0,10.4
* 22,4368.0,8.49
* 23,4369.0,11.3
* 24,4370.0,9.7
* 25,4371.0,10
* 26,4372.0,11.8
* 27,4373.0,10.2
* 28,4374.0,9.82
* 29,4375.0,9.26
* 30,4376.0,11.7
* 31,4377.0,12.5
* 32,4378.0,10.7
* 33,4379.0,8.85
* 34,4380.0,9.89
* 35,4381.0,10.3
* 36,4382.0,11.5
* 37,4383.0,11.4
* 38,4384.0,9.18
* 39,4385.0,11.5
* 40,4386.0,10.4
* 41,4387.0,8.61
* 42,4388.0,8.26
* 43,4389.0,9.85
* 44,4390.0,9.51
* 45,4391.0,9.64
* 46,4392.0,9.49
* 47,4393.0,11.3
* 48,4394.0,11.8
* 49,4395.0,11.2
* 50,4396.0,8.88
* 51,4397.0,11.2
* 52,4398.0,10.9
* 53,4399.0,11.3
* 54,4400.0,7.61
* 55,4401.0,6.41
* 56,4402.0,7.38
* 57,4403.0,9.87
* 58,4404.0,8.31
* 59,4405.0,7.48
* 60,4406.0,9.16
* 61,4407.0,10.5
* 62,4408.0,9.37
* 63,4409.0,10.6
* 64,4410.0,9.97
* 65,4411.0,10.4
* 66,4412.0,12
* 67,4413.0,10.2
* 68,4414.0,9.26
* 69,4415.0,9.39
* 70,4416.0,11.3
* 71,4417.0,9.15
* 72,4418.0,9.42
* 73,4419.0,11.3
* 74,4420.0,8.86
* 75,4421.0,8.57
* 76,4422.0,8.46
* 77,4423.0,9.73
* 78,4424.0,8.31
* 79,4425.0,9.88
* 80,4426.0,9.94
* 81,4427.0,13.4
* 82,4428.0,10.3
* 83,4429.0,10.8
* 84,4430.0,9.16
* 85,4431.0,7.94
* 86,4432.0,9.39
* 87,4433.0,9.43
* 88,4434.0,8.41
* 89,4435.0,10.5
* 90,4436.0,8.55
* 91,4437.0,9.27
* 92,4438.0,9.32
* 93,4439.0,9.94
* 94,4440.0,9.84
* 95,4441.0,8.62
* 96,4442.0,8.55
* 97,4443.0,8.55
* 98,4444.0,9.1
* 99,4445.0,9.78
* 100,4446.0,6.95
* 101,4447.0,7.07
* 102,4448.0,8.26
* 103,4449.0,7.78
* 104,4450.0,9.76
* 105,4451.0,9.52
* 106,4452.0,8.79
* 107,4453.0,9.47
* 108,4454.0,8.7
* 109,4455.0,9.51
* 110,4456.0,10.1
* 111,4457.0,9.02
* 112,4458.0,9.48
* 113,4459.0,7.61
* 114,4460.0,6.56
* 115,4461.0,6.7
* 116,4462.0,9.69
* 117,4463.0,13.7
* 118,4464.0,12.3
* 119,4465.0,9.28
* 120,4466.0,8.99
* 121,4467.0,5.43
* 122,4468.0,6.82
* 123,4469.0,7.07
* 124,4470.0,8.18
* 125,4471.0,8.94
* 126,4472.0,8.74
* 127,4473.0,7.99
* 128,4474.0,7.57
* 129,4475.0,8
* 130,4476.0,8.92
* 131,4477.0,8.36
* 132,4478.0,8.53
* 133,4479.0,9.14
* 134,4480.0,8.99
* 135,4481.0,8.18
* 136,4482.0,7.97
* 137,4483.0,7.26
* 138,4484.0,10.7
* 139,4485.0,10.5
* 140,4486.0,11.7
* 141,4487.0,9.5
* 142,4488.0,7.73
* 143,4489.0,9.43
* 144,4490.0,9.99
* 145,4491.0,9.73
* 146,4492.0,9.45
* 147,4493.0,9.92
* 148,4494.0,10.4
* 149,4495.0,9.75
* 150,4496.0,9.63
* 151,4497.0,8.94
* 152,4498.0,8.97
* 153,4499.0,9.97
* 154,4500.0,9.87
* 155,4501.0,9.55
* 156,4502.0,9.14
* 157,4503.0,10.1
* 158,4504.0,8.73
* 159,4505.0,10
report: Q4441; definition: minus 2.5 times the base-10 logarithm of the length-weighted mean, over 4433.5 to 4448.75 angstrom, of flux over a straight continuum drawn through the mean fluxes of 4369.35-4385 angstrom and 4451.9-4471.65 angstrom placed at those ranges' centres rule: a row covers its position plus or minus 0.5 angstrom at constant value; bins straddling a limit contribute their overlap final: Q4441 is 0.05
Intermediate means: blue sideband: 10.5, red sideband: 8.82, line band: 8.83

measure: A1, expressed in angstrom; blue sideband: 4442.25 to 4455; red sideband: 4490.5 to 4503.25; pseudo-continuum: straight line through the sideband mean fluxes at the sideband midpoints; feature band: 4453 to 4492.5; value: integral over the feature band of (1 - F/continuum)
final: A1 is 1.1 angstrom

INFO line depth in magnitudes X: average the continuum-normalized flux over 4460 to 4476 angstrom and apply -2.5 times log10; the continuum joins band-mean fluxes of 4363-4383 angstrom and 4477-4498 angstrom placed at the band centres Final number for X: 0.100 mag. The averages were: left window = 9.67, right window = 9.34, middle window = 8.57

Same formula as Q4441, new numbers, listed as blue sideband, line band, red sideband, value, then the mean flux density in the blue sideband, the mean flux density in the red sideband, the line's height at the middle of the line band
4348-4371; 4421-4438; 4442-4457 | -0.09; 8.78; 8.81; 8.8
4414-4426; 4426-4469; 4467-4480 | -0.04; 9.5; 8.11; 8.79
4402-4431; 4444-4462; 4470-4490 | 0.08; 9.75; 8.86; 9.24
